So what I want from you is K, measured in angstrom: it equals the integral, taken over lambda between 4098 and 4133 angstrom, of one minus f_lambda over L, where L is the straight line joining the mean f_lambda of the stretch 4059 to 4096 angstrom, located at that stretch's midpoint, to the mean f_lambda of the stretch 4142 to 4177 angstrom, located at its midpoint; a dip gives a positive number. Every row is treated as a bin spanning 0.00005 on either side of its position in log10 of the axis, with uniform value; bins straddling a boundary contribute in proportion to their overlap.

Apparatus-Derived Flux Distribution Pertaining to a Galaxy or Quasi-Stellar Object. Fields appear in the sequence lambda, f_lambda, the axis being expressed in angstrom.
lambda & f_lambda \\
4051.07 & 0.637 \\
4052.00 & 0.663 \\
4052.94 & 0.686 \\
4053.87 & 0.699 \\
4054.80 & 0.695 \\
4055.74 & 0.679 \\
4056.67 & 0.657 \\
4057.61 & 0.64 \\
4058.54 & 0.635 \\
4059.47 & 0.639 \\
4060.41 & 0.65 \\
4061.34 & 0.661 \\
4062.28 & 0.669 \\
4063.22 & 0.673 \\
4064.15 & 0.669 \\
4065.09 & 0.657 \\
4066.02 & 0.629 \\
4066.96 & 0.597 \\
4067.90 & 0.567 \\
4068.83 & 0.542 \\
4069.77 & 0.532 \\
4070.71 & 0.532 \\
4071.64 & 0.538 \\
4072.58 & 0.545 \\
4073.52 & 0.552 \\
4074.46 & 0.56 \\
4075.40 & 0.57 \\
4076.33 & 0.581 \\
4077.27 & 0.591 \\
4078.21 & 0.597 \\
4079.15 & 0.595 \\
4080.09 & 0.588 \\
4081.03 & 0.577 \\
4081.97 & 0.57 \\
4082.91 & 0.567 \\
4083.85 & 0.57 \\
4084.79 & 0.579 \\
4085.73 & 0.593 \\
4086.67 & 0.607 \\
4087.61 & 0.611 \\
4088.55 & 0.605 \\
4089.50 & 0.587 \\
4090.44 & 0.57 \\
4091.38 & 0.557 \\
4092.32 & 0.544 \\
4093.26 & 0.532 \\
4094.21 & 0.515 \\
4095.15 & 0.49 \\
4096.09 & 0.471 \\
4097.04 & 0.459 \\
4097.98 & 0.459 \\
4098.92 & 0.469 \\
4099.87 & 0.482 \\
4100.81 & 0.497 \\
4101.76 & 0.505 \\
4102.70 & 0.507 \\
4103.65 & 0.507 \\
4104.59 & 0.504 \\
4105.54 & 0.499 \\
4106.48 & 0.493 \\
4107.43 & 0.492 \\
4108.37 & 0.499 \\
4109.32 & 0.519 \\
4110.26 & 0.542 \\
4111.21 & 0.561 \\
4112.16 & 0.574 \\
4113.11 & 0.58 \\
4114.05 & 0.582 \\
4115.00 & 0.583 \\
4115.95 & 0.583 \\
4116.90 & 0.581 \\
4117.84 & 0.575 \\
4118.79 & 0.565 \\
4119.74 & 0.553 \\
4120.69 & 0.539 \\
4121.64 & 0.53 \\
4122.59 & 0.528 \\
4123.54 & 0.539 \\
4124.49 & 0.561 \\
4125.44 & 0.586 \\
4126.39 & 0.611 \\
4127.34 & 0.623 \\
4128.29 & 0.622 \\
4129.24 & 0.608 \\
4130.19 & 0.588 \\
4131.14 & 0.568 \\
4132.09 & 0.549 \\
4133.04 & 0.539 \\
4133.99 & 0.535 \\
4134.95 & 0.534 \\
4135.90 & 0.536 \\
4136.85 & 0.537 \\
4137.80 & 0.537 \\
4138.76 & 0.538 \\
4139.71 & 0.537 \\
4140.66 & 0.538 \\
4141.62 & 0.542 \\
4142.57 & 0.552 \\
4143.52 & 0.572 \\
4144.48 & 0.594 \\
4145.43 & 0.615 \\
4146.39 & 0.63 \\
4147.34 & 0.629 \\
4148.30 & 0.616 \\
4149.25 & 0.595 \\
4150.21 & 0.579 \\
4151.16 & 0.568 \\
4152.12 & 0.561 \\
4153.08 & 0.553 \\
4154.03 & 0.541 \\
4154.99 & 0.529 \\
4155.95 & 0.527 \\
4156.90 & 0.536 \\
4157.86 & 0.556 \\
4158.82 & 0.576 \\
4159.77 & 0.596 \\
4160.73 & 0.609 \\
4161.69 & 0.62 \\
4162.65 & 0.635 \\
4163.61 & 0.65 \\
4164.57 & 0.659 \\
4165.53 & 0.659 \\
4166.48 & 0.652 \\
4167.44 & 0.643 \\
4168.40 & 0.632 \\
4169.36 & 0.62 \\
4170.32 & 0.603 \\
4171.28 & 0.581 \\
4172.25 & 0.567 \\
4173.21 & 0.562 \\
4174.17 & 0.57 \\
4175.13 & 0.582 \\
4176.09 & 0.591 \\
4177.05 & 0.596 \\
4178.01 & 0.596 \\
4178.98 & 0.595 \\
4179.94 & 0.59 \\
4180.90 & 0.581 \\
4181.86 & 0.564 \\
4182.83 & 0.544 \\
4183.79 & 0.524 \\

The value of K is 2.50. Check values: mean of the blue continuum 0.584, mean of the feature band 0.546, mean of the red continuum 0.593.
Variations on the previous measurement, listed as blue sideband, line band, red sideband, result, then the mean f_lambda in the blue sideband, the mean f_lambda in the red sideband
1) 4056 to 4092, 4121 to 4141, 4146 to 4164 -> 1.0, 0.597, 0.584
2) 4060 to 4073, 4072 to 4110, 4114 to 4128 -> 3.1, 0.604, 0.569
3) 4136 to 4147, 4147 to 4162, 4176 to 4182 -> 0.0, 0.563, 0.589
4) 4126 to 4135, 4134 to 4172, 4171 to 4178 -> -0.3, 0.579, 0.579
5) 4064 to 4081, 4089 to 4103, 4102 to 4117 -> 1.1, 0.578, 0.536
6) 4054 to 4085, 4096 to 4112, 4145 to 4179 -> 2.7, 0.604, 0.595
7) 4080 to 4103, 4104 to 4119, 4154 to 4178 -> 0.3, 0.54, 0.597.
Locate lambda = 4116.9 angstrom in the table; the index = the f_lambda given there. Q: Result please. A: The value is 0.581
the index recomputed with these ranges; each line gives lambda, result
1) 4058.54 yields 0.635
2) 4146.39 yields 0.63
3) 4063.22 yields 0.673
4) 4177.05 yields 0.596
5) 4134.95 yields 0.534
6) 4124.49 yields 0.561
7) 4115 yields 0.583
